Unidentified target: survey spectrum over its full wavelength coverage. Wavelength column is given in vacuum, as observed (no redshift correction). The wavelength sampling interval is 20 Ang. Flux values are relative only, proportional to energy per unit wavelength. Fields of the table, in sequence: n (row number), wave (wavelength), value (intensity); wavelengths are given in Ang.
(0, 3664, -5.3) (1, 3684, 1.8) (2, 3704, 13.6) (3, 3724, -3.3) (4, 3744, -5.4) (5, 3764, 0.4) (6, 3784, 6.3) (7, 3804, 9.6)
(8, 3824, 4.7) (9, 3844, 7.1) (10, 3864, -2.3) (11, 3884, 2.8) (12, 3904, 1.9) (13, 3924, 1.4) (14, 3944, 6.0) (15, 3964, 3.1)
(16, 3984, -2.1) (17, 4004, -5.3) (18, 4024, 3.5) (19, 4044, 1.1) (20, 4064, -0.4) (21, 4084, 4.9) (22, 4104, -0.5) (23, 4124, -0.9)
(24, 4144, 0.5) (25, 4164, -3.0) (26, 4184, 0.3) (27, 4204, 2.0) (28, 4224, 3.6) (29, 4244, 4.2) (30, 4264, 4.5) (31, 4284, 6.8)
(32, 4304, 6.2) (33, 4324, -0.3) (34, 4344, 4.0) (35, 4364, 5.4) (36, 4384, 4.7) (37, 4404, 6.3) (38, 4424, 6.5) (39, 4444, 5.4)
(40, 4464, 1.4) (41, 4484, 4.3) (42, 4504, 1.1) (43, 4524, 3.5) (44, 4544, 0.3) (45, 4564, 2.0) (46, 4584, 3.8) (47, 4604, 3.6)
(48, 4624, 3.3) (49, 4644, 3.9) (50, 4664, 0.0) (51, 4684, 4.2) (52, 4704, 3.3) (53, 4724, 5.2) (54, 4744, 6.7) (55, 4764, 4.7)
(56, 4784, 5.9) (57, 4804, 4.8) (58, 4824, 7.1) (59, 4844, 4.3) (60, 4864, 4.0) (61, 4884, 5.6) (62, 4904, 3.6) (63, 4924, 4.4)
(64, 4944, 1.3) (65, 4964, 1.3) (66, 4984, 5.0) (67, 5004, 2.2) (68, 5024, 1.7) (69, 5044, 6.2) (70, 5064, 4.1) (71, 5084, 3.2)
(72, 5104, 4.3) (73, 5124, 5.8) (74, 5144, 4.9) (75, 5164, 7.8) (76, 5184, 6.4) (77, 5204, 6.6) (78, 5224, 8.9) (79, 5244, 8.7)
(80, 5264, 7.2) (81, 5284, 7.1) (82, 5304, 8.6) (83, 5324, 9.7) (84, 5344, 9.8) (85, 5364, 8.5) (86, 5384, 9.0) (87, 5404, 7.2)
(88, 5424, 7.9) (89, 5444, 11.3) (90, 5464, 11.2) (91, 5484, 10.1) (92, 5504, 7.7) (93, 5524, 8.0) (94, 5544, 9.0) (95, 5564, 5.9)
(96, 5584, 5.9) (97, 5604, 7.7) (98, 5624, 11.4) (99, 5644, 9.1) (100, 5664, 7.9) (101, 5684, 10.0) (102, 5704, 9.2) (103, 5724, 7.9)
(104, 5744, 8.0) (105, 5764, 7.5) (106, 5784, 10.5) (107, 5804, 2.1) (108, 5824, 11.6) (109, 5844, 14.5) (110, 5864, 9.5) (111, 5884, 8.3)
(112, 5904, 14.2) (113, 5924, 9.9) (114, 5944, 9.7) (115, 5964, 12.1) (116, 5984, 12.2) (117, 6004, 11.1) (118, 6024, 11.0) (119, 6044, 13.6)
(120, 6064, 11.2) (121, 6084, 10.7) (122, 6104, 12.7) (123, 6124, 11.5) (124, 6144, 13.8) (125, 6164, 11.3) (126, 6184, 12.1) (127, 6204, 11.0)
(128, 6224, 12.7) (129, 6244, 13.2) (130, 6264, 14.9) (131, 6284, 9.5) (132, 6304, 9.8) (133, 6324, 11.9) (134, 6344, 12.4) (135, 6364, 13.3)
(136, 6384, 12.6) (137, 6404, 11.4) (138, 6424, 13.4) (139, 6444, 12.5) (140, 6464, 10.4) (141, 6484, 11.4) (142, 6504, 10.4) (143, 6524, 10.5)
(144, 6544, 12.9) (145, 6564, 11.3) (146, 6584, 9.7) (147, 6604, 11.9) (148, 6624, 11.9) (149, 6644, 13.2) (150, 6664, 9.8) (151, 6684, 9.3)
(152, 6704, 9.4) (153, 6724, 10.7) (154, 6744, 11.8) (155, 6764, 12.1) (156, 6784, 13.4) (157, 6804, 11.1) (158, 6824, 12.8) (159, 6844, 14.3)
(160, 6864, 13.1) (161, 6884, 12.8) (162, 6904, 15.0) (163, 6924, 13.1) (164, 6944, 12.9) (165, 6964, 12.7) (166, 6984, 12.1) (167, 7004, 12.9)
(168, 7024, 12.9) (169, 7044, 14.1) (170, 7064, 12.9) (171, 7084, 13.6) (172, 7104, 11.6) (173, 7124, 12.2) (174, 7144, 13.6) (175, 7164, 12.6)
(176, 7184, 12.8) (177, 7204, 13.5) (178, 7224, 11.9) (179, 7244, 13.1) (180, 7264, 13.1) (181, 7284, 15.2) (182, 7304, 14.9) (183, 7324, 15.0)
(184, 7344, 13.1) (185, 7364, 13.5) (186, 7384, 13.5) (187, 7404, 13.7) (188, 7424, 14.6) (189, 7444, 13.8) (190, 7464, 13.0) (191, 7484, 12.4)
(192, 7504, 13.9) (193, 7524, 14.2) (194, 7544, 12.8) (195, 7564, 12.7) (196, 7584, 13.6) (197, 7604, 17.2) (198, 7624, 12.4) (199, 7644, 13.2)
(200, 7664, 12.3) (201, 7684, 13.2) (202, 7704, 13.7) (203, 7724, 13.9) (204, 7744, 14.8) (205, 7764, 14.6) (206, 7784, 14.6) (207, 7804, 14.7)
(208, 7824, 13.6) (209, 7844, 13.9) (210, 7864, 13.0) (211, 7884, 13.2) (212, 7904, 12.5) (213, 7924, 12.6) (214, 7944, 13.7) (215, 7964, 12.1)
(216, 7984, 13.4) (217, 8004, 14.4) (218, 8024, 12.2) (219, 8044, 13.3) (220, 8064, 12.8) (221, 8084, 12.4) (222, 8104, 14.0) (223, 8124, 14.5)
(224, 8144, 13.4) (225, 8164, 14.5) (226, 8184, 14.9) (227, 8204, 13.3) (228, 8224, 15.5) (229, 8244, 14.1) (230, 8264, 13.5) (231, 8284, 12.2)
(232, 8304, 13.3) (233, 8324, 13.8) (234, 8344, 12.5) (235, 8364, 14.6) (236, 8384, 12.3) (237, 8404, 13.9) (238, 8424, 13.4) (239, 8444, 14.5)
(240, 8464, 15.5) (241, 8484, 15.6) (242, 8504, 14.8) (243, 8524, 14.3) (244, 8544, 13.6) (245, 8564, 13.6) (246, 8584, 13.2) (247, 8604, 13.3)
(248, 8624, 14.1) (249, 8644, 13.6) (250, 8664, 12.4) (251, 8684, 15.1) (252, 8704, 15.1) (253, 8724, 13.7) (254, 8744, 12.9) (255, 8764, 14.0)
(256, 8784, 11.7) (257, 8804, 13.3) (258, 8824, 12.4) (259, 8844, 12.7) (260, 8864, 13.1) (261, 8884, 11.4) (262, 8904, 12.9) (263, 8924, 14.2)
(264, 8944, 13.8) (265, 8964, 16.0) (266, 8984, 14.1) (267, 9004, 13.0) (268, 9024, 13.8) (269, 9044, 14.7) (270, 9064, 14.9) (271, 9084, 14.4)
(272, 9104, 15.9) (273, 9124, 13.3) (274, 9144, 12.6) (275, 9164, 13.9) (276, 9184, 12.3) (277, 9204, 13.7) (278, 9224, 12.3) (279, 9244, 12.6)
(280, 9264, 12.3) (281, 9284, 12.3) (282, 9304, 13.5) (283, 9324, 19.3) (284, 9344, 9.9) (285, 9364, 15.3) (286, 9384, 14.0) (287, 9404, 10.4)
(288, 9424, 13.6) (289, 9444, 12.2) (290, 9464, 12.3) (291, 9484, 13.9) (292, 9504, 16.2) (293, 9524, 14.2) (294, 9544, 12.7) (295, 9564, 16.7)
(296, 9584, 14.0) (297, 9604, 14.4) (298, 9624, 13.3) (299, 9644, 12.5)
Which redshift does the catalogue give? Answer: 0.29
